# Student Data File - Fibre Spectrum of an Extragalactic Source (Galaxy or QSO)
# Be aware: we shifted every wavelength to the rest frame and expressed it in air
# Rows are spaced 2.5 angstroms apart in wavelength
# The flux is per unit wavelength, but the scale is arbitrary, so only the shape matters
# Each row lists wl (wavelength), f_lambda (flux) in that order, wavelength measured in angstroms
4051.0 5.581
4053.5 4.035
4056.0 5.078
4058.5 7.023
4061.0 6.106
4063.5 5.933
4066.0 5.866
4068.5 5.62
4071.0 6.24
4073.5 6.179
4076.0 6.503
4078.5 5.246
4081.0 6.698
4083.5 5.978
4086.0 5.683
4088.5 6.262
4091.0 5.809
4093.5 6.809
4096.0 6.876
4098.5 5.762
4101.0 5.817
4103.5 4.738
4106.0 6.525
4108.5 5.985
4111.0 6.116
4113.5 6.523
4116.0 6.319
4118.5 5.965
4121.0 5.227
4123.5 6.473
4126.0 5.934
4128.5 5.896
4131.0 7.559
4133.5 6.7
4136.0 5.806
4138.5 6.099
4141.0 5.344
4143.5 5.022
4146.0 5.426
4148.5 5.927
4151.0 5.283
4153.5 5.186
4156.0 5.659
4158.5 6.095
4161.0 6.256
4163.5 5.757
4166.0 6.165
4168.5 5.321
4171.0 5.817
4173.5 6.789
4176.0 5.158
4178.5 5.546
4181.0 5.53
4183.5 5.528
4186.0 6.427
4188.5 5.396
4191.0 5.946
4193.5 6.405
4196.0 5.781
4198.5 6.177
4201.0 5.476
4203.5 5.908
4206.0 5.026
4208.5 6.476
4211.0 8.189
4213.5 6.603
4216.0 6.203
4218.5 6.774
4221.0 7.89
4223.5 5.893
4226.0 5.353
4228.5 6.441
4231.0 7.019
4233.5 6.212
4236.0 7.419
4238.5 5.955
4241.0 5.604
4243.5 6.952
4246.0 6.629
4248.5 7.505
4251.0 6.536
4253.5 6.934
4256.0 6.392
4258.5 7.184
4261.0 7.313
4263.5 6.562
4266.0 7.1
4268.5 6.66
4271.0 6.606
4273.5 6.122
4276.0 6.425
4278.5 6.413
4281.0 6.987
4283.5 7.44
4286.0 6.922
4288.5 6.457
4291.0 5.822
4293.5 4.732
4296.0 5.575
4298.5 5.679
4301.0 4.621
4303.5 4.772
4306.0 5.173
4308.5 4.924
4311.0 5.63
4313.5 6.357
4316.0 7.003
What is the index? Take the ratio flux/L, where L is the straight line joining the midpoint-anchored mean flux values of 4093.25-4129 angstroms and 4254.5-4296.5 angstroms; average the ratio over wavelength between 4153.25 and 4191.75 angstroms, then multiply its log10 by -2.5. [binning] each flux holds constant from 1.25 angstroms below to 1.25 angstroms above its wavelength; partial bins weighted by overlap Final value 0.08 mag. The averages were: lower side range 6.05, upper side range 6.53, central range 5.8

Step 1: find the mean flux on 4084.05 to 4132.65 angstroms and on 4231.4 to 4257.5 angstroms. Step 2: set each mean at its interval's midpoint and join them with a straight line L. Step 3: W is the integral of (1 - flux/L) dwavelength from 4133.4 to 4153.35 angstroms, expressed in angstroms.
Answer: 2.04 angstroms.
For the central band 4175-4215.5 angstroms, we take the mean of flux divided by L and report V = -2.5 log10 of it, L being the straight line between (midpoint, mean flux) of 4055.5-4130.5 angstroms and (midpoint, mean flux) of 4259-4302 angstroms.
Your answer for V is 0.04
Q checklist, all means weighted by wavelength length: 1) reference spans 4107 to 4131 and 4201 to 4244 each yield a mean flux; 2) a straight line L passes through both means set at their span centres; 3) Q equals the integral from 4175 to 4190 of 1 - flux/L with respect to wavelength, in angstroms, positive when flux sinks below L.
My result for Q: 1.7 angstroms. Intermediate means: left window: 6.13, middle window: 5.61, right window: 6.43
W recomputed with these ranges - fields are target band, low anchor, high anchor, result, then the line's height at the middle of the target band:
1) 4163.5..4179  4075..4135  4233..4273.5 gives 1.4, 6.4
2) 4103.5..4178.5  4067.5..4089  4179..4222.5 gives 2.6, 6.13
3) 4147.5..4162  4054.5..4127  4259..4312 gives 0.8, 6.06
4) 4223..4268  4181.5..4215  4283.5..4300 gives -4.5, 6.03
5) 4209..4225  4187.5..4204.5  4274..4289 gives -2.1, 6.09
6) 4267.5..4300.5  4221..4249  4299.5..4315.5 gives -3.1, 5.71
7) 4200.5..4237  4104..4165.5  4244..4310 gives -1.9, 6.15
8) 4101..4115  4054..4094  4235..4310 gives 0.2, 6.06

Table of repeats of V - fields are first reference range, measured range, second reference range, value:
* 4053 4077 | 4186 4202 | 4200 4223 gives 0.09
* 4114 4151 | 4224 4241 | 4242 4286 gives 0.05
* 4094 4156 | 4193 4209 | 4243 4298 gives 0.08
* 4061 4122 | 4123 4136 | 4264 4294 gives -0.05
